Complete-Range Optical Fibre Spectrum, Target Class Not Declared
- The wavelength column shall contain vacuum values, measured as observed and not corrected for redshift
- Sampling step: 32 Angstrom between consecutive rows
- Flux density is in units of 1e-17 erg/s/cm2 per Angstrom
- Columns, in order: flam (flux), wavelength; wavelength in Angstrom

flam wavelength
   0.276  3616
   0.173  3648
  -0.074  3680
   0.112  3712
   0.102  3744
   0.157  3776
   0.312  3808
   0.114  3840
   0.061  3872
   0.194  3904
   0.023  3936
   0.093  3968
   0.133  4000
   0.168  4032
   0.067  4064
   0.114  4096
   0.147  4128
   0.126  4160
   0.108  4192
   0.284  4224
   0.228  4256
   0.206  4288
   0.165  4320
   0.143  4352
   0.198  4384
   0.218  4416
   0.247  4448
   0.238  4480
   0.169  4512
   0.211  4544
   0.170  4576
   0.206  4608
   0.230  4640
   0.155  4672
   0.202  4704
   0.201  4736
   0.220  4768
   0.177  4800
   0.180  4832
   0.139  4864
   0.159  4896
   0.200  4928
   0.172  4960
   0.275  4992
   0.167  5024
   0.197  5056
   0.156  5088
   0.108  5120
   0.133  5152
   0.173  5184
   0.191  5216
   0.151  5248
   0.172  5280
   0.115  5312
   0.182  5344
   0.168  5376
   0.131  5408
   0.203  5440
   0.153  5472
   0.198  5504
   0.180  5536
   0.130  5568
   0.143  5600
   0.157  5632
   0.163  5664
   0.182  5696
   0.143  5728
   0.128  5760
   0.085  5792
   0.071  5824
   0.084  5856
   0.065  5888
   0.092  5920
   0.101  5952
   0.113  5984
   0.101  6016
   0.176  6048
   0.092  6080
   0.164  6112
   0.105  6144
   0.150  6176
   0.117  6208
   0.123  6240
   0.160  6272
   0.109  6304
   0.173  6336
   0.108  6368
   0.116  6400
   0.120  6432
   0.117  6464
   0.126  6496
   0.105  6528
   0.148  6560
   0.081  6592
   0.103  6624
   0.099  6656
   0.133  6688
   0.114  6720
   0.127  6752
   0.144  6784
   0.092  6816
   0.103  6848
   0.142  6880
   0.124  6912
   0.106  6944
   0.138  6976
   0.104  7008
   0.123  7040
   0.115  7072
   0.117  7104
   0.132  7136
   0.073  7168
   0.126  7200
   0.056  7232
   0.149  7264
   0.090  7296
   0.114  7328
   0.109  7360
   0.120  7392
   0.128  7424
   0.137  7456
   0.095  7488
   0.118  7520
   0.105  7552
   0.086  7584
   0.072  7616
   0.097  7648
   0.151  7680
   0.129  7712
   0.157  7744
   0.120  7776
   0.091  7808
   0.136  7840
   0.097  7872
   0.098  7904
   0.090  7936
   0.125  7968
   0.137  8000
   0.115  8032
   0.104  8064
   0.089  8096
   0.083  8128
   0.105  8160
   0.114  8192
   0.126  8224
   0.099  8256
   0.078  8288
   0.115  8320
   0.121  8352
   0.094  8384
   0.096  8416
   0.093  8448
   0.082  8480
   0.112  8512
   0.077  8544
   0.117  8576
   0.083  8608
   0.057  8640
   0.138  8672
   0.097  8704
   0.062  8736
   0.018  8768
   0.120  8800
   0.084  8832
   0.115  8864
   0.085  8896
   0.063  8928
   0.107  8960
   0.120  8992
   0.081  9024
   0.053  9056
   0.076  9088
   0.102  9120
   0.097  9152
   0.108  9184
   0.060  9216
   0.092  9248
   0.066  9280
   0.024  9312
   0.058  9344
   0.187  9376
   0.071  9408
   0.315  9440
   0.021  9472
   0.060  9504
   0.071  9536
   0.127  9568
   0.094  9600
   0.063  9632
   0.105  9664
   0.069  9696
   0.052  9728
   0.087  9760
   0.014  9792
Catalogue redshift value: 0.108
